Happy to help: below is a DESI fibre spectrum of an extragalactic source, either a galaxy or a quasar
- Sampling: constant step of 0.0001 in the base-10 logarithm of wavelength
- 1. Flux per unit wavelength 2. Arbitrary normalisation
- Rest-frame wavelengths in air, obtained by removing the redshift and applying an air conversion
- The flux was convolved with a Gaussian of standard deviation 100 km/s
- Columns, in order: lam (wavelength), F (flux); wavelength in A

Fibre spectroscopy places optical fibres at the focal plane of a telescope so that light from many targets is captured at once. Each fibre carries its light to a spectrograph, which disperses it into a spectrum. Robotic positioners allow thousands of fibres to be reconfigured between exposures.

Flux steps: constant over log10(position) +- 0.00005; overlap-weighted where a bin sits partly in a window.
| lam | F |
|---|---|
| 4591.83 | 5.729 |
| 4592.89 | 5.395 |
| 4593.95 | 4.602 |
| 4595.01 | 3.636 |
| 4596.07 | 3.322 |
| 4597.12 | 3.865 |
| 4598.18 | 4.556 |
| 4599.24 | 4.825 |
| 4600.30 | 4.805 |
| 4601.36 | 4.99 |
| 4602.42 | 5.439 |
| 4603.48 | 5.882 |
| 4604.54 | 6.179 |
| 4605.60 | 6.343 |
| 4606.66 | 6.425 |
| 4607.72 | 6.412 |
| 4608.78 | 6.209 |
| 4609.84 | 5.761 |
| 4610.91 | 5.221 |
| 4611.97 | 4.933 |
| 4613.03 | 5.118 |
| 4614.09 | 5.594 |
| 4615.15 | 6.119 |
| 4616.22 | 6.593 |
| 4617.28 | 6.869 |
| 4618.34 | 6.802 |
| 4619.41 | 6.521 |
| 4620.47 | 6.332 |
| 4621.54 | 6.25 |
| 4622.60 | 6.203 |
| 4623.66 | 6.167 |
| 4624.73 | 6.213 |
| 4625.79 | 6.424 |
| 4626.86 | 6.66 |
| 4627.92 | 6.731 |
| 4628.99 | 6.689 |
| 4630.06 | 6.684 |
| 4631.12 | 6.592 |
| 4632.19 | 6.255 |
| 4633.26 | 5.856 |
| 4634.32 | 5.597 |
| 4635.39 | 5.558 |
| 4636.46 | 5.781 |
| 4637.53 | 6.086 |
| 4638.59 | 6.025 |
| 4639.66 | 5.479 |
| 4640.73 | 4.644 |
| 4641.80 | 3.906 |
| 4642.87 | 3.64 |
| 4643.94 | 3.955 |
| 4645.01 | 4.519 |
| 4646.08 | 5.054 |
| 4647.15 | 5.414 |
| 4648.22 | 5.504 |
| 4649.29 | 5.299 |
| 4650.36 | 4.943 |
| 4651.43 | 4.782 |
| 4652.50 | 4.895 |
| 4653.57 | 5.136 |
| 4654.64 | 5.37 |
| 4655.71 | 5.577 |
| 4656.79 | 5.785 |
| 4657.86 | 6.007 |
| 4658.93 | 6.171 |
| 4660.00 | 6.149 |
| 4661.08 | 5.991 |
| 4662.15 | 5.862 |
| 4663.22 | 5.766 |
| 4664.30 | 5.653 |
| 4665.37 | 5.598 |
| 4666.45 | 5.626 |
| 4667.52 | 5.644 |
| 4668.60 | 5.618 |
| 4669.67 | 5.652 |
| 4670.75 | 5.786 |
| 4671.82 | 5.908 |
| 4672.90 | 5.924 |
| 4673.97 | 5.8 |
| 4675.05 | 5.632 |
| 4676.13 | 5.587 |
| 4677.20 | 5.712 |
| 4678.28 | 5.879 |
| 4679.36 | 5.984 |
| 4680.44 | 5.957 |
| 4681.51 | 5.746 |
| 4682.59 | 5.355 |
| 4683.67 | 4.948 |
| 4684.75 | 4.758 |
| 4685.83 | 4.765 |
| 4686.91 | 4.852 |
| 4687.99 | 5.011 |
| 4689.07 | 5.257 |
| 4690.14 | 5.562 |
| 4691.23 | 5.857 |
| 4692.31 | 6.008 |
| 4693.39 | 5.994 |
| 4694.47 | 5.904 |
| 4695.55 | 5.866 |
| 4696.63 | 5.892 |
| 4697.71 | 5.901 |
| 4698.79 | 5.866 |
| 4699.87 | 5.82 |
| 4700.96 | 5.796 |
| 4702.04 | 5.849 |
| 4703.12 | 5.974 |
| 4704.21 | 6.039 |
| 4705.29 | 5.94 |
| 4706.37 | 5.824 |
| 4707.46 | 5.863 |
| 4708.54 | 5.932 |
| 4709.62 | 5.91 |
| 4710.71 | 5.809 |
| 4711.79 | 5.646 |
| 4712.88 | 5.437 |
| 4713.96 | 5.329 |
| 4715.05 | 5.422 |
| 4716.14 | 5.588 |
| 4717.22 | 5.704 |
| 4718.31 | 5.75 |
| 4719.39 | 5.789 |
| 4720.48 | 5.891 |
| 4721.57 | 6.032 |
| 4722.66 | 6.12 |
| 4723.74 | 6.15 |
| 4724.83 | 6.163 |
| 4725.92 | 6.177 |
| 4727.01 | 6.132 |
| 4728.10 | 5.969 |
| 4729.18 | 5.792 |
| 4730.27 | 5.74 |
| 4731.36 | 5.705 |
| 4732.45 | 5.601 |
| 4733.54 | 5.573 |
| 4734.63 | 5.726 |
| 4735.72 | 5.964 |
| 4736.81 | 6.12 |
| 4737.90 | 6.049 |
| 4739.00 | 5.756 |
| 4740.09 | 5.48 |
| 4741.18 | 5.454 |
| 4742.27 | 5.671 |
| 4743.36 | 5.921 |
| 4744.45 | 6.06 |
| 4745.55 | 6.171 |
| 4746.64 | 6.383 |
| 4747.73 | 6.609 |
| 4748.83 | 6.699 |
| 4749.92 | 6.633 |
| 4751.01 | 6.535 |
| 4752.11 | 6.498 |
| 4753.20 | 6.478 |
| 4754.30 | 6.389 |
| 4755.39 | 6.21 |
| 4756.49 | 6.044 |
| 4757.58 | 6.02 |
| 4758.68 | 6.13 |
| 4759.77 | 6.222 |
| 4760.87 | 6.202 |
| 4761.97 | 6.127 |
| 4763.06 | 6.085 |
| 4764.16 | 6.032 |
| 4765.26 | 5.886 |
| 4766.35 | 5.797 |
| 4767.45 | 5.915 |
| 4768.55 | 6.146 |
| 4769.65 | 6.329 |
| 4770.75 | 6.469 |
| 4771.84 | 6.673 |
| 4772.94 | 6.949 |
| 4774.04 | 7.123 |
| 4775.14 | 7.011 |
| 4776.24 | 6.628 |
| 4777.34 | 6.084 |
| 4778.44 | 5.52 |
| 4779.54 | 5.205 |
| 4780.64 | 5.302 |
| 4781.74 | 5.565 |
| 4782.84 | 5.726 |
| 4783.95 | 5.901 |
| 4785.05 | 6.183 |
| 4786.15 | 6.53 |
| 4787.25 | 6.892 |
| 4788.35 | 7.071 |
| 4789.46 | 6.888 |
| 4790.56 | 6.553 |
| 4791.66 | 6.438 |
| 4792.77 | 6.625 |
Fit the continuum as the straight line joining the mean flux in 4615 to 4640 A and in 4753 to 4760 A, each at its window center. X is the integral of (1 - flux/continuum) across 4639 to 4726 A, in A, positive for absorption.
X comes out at 9.4 A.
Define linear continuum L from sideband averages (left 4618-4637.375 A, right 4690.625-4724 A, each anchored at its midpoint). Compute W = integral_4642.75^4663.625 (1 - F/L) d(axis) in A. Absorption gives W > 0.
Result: 2.8 A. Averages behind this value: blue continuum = 6.28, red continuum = 5.83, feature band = 5.32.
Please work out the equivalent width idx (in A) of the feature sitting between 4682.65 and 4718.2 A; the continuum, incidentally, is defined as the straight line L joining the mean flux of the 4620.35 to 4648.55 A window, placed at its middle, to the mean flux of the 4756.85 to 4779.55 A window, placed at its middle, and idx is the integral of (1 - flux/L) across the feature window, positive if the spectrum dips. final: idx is 2.0 A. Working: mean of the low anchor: 5.7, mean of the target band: 5.63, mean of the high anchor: 6.24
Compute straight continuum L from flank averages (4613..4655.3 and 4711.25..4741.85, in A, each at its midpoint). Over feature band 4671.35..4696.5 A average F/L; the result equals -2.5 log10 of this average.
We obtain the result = 0.03 mag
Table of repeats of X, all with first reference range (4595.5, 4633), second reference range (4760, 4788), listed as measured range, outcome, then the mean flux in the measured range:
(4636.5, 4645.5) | 1.7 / 4.84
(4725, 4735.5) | 0.4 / 5.84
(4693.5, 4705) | 0.3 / 5.9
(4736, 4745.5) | 0.4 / 5.83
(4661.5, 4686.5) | 1.6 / 5.61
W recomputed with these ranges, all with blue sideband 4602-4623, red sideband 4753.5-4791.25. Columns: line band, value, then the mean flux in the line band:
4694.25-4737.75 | 2.3 A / 5.85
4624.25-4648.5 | 1.9 A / 5.62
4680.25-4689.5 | 1.5 A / 5.15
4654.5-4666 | 0.5 A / 5.82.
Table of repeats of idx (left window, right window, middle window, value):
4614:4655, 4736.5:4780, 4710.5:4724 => 0.68 A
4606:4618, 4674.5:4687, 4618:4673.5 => 0.06 A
